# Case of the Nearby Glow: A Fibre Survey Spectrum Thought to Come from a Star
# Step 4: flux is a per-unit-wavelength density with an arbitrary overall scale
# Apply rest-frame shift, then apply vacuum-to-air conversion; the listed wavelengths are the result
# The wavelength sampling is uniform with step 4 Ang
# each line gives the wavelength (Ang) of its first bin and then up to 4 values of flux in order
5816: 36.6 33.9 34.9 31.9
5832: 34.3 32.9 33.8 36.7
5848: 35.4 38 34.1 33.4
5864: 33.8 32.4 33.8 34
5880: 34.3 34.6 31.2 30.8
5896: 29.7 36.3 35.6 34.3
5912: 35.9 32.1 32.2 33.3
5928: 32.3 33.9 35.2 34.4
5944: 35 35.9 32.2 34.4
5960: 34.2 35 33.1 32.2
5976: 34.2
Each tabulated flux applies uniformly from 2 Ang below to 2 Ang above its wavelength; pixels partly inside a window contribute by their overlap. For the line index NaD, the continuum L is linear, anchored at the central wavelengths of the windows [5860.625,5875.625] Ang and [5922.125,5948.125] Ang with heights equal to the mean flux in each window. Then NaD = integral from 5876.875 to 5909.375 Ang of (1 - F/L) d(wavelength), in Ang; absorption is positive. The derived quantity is 0.3 Ang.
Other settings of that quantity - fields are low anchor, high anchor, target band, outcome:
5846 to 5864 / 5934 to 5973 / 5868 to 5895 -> 1.5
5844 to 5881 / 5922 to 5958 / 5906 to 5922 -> 0.3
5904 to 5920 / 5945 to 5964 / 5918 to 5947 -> 0.3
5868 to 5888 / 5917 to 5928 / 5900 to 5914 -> -1.0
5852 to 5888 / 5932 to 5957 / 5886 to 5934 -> 1.5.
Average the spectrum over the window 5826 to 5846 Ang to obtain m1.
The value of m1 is 33.9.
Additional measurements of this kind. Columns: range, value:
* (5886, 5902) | 32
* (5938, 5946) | 34.7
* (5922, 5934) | 33.2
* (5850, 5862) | 35.2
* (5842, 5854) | 36.7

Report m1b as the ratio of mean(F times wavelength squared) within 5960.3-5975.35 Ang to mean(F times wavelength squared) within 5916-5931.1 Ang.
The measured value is 1.0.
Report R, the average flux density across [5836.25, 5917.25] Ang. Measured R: 34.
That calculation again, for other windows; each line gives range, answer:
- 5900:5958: 34.1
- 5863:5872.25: 33.2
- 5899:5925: 34.2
